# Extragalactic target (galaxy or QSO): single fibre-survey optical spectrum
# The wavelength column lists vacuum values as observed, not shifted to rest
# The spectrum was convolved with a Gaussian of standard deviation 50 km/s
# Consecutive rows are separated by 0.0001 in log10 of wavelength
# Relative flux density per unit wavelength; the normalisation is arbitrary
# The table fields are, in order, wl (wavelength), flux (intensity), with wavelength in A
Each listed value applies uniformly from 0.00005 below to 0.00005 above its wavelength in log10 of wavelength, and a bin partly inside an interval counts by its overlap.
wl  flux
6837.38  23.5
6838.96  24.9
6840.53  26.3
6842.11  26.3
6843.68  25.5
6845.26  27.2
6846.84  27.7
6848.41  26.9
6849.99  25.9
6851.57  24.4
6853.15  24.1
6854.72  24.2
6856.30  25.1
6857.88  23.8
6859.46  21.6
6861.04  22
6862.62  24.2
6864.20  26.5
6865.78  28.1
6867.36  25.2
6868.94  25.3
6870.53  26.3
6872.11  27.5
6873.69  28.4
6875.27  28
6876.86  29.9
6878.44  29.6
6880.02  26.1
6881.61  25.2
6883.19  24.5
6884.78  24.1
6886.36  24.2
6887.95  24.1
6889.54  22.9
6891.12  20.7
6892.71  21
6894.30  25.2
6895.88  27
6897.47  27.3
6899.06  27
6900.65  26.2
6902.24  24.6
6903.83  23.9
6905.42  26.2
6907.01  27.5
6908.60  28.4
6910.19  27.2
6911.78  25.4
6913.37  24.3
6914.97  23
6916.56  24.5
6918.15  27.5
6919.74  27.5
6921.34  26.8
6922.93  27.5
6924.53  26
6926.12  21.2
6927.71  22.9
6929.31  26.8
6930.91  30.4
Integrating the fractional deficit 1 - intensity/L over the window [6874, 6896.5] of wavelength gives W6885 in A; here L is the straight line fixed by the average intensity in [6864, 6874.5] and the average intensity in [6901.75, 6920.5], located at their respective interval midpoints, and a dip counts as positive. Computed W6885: 1.03 A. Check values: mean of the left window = 26.8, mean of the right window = 25.9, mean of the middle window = 25.2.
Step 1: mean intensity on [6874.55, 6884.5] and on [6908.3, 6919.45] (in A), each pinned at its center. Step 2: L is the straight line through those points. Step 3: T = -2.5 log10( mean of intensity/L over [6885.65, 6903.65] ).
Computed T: 0.08 mag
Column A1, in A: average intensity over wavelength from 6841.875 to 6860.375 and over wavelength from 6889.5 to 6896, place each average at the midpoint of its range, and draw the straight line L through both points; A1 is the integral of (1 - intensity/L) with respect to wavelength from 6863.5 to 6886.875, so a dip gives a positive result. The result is -2.6 A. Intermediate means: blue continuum 25.2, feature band 26.6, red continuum 23.1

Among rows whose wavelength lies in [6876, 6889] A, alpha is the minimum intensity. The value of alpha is 24.1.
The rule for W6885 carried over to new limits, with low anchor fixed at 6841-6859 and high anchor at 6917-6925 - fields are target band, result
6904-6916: 0.40 A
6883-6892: 1.01 A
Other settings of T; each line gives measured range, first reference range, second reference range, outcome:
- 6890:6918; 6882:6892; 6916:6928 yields -0.033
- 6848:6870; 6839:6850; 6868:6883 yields 0.086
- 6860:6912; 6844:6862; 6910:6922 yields -0.020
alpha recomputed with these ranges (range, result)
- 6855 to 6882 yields 21.6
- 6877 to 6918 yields 20.7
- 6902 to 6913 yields 23.9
